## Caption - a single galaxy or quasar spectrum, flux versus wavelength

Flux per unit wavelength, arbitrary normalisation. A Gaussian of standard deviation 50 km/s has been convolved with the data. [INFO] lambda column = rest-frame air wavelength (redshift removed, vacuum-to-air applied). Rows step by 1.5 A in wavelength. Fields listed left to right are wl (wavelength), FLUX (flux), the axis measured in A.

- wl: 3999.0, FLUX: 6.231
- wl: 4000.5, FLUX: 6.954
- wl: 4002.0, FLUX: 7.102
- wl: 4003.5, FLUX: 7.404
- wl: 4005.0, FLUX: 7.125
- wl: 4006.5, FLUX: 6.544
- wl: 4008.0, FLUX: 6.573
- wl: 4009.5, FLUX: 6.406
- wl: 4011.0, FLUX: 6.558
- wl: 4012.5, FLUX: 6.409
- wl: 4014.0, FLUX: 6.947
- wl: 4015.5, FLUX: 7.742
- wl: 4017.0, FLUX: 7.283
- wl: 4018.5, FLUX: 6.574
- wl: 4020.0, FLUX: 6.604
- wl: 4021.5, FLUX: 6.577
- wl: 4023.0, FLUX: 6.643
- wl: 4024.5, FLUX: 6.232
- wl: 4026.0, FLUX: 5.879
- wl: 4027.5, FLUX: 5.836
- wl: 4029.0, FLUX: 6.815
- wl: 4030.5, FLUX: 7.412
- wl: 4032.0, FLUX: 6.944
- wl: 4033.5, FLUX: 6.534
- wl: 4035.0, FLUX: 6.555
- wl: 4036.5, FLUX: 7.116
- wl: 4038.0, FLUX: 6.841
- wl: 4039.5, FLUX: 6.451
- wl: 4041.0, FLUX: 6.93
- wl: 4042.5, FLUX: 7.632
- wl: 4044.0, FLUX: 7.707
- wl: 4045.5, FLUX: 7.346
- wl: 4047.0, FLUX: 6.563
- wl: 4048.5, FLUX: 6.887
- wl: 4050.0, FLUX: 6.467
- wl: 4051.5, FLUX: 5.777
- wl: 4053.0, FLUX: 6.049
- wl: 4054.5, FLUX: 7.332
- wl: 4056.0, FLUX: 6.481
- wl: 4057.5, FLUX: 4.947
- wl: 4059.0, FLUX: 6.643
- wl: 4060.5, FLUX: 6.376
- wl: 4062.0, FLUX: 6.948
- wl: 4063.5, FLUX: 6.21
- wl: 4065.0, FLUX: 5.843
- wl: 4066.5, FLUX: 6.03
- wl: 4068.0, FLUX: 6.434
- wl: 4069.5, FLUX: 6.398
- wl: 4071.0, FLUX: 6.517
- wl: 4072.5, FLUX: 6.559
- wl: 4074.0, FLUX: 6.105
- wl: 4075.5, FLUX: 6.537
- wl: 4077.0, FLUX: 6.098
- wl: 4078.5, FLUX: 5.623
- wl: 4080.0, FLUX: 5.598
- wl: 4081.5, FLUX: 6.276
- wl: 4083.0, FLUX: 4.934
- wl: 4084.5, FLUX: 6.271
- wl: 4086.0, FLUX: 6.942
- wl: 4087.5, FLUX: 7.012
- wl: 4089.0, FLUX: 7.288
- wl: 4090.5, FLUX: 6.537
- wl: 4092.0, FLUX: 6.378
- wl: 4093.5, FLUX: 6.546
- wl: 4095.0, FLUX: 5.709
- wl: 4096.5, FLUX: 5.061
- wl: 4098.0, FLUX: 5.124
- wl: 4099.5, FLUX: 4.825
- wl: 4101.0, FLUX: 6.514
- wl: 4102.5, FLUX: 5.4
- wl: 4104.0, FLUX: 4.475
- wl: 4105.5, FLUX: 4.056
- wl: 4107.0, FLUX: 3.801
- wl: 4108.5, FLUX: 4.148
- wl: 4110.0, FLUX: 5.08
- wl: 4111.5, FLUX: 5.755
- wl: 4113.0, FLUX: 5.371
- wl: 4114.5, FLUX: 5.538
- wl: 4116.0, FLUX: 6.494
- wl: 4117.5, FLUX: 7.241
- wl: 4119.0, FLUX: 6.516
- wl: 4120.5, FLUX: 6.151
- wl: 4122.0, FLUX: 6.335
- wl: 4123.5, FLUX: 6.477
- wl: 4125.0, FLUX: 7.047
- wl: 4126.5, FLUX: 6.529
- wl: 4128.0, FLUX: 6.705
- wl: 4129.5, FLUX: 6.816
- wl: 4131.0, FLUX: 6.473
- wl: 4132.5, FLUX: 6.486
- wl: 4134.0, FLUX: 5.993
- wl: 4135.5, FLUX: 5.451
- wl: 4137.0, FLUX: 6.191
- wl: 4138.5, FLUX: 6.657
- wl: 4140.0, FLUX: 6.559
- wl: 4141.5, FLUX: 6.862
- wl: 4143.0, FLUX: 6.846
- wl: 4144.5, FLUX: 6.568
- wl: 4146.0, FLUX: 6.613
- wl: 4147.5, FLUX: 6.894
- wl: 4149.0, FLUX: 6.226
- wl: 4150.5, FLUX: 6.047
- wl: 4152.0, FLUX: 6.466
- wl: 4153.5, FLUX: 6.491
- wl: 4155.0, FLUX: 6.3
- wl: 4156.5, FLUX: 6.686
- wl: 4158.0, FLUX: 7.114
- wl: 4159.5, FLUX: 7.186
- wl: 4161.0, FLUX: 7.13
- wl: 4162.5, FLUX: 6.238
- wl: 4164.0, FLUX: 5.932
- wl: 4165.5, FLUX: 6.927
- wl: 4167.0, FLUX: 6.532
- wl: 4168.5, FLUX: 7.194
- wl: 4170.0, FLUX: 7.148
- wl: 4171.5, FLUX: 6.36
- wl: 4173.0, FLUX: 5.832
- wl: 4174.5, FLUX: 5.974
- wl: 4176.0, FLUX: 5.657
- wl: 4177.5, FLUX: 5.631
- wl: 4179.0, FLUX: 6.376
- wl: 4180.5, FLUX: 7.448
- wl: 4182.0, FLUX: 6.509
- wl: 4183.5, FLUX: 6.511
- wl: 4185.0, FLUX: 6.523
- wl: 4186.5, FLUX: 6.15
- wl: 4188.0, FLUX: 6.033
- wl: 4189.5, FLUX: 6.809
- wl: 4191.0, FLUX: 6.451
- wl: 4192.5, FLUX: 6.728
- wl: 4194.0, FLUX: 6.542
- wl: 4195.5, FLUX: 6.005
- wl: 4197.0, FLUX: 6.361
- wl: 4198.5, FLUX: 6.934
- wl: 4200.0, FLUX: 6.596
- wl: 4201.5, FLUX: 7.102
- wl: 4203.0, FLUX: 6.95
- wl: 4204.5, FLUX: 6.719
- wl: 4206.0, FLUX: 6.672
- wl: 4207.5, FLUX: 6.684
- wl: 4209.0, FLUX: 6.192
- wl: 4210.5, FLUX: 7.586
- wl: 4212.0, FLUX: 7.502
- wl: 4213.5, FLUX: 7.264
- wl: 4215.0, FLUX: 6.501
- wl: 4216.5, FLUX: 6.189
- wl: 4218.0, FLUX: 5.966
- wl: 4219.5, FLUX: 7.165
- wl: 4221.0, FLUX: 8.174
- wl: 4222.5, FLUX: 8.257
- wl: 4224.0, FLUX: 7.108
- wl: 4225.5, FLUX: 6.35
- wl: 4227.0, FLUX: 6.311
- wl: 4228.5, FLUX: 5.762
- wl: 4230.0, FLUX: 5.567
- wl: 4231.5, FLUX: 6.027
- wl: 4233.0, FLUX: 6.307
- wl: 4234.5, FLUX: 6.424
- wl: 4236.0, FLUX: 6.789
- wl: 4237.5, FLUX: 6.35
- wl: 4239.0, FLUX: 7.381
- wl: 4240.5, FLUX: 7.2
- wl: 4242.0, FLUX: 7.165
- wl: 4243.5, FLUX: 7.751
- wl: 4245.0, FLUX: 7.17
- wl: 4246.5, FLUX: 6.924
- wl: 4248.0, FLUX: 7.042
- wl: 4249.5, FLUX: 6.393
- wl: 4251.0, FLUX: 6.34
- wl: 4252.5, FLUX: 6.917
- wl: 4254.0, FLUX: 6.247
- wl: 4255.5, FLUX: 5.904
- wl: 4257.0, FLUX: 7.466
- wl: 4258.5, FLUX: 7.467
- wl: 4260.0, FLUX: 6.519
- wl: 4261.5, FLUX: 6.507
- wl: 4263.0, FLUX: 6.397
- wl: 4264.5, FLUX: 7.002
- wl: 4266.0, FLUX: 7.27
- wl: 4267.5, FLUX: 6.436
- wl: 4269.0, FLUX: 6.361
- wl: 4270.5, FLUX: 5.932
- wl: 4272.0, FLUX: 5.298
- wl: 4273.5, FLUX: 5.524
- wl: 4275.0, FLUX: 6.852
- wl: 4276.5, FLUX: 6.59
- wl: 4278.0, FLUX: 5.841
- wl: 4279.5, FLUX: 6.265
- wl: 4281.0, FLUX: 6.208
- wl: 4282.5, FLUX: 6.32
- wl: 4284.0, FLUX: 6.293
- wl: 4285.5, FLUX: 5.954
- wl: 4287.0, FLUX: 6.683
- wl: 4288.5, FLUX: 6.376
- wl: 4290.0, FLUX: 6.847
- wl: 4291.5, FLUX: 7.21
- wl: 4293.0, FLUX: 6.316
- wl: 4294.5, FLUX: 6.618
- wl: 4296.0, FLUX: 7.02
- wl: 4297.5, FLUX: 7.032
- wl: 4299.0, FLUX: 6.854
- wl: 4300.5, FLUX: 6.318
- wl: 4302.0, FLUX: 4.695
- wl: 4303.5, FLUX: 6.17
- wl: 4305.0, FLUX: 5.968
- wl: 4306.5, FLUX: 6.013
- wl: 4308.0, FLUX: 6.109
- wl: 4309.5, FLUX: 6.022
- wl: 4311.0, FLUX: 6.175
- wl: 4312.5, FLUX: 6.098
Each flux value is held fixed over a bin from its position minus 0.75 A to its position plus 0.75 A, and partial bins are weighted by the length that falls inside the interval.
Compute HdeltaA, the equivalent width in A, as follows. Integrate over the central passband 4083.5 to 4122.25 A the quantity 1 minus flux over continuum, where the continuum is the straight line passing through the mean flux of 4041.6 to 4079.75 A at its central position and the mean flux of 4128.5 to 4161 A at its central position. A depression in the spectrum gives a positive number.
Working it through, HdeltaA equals 4.3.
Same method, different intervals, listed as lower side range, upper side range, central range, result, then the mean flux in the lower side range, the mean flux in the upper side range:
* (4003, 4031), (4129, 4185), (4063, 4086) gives 1.72 A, 6.7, 6.49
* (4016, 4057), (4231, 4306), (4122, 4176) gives 0.85 A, 6.72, 6.54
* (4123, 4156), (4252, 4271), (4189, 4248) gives -1.57 A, 6.49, 6.65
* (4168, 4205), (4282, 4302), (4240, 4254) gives -0.92 A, 6.5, 6.54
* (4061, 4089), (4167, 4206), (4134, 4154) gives -0.06 A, 6.27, 6.51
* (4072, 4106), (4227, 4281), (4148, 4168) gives -1.27 A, 5.92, 6.55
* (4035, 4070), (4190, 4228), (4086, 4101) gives 1.18 A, 6.58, 6.81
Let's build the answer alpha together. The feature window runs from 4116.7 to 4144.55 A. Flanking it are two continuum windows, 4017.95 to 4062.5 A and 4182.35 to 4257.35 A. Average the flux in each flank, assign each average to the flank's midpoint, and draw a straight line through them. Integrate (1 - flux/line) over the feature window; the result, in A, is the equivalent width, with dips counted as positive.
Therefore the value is 0.6 A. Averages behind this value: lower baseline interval 6.64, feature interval 6.52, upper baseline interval 6.7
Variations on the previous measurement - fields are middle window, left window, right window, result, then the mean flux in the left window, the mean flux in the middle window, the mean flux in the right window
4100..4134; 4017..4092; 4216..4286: 3.41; 6.5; 5.88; 6.59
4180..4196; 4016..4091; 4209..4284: 0.24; 6.52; 6.51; 6.65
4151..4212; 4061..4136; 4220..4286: -2.36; 6.02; 6.58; 6.6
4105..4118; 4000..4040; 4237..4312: 2.73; 6.74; 5.26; 6.51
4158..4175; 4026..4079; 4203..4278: 0.02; 6.54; 6.62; 6.69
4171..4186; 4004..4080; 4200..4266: 1.00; 6.57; 6.28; 6.79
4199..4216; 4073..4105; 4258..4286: -1.80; 5.95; 6.88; 6.36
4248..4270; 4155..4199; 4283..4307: -0.79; 6.51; 6.66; 6.4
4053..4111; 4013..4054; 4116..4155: 6.24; 6.75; 5.92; 6.5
